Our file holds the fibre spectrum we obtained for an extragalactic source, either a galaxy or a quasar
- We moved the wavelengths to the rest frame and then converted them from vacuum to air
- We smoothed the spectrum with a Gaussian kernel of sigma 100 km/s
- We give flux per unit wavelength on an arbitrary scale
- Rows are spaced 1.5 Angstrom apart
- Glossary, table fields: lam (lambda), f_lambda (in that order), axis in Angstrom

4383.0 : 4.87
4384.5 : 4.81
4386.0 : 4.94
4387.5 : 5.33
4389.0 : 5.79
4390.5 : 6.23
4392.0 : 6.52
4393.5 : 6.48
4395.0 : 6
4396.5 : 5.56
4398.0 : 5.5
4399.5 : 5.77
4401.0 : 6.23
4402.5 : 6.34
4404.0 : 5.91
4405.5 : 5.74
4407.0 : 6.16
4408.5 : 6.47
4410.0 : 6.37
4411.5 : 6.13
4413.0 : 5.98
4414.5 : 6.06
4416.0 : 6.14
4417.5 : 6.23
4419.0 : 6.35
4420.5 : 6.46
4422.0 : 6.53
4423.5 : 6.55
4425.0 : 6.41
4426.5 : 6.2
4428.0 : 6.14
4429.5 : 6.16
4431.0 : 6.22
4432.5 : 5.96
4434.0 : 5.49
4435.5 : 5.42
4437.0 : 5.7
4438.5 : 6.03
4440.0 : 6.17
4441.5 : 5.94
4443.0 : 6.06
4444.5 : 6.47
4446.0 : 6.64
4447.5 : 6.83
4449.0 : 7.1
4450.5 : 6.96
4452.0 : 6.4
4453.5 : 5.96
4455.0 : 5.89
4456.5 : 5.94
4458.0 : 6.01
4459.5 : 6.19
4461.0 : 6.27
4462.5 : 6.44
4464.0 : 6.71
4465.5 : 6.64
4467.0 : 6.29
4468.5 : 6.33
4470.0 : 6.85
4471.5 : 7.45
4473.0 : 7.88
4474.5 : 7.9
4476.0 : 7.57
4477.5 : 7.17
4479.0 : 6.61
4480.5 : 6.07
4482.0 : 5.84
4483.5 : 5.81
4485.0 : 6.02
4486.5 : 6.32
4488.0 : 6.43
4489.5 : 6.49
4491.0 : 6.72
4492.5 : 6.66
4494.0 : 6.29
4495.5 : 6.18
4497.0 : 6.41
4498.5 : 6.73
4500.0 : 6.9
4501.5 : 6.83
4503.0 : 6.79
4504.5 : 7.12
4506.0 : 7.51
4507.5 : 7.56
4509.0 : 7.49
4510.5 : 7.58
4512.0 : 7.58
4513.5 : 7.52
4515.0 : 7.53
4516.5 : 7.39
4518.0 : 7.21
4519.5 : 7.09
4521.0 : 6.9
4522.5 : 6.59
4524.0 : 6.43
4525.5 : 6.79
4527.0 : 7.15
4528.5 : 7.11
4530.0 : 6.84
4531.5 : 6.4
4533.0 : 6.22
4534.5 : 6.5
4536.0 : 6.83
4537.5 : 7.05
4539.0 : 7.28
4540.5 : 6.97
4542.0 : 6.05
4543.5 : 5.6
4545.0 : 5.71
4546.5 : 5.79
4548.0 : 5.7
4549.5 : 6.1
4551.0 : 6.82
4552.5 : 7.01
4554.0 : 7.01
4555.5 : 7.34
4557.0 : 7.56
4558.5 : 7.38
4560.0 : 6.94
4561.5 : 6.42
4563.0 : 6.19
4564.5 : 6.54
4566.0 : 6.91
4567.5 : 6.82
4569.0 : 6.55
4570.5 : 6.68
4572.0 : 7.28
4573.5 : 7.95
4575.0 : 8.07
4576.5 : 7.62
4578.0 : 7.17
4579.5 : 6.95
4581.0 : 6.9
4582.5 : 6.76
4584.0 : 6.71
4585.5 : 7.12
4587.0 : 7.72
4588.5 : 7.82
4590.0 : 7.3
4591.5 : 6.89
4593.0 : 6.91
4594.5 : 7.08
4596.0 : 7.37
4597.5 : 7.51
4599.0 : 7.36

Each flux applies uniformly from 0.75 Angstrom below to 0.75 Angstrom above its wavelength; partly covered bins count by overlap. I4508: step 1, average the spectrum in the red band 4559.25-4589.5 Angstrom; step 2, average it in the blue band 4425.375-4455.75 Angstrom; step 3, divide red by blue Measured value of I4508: 1.14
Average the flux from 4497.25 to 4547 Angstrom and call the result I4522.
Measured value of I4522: 6.88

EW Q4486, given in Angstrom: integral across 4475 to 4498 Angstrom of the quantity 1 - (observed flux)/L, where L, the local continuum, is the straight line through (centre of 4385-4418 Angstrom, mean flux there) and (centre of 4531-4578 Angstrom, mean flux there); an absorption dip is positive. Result -0.16 Angstrom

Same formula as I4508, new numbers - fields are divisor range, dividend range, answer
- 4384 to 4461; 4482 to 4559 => 1.11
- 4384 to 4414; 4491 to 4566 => 1.15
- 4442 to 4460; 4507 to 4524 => 1.14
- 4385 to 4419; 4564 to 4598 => 1.19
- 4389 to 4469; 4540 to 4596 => 1.11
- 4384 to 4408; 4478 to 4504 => 1.10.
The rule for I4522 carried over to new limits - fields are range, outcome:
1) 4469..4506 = 6.72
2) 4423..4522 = 6.6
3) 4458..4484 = 6.7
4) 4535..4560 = 6.65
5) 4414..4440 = 6.12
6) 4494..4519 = 7.12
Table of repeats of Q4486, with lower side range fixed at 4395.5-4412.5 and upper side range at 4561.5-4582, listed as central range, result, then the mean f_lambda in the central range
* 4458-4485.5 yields -1.0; 6.66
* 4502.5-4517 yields -1.7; 7.42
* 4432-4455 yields 0.2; 6.2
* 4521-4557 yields 1.2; 6.61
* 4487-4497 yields 0.1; 6.45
